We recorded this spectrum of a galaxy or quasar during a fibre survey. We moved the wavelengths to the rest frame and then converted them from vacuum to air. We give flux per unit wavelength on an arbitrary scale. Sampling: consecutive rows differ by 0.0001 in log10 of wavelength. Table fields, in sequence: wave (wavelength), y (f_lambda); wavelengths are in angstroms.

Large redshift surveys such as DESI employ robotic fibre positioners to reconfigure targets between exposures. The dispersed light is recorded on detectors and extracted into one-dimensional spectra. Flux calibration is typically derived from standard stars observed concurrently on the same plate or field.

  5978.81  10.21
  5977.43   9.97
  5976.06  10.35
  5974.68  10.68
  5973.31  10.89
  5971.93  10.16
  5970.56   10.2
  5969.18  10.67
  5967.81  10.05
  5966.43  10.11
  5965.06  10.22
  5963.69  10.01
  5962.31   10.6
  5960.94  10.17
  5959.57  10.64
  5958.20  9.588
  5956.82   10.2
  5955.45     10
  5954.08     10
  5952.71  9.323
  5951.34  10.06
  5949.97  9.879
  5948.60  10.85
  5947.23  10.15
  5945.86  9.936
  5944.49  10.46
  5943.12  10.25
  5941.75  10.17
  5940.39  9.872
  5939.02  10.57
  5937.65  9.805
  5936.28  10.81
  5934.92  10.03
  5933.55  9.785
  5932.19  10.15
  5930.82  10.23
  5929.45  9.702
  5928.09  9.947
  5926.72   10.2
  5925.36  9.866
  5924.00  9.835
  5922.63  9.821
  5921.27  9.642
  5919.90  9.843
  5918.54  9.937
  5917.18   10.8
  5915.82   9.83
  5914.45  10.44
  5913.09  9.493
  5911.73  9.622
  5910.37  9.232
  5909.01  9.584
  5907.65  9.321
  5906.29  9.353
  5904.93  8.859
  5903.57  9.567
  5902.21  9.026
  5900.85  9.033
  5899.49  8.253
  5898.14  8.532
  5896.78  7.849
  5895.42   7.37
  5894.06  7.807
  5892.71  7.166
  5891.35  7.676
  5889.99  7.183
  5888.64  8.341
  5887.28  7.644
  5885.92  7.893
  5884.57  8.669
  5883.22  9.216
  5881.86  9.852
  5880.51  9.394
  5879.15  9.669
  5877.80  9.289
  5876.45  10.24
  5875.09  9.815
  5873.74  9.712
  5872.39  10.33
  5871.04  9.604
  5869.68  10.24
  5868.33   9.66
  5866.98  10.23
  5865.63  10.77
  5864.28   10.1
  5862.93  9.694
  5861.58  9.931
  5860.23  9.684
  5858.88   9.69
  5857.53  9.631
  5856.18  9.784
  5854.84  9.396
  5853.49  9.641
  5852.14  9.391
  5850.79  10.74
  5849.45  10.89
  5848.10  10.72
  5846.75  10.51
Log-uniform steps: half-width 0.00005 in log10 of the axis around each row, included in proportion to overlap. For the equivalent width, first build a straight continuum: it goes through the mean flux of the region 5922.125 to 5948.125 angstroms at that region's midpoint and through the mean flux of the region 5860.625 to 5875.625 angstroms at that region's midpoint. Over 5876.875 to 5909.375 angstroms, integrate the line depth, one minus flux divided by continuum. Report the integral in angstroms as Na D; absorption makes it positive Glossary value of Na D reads 4.6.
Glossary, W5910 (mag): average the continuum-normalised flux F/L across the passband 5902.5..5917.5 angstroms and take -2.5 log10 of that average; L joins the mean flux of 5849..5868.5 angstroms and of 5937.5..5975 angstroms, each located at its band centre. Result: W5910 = 0.05 mag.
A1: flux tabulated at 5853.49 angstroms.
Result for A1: 9.641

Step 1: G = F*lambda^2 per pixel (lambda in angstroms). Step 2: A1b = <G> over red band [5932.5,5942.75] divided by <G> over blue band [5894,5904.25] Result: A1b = 1.22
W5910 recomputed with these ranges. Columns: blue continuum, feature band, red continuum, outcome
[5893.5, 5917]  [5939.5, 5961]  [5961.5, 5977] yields -0.01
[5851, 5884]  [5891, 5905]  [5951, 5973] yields 0.20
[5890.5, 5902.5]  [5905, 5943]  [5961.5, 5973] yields -0.12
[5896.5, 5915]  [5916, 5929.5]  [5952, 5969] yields -0.06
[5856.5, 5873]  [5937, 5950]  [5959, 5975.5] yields 0.01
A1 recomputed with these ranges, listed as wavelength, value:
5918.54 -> 9.937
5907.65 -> 9.321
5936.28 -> 10.81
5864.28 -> 10.1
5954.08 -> 10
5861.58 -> 9.931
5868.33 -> 9.66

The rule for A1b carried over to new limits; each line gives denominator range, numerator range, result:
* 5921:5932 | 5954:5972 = 1.04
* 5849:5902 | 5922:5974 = 1.13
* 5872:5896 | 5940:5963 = 1.19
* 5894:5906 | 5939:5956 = 1.20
